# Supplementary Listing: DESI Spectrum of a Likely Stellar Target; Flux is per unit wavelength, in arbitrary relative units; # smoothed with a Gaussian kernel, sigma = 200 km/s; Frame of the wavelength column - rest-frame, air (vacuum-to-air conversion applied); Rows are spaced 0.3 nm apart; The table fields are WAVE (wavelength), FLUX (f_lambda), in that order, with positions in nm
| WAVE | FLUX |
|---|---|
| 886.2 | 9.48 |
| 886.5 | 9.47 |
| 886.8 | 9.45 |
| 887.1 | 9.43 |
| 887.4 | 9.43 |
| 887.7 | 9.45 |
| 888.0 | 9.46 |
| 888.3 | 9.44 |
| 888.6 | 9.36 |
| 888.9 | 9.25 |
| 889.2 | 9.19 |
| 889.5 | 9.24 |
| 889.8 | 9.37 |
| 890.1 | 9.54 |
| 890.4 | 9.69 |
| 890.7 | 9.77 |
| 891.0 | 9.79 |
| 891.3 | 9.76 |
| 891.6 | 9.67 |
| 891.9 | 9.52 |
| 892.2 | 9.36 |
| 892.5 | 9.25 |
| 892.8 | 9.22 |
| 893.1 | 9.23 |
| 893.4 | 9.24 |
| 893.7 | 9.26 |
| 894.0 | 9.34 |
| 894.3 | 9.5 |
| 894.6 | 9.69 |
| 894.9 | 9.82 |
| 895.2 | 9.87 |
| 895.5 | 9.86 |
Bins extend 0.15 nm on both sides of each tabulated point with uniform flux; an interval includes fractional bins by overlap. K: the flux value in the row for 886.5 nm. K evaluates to 9.47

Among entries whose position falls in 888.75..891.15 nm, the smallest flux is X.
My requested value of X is 9.19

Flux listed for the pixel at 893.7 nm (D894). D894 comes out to 9.26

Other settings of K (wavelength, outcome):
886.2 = 9.48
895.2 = 9.87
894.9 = 9.82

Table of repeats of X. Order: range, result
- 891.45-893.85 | 9.22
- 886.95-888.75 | 9.36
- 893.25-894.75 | 9.24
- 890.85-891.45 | 9.76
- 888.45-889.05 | 9.25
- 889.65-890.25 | 9.37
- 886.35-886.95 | 9.45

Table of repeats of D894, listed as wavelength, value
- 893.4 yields 9.24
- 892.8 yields 9.22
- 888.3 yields 9.44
